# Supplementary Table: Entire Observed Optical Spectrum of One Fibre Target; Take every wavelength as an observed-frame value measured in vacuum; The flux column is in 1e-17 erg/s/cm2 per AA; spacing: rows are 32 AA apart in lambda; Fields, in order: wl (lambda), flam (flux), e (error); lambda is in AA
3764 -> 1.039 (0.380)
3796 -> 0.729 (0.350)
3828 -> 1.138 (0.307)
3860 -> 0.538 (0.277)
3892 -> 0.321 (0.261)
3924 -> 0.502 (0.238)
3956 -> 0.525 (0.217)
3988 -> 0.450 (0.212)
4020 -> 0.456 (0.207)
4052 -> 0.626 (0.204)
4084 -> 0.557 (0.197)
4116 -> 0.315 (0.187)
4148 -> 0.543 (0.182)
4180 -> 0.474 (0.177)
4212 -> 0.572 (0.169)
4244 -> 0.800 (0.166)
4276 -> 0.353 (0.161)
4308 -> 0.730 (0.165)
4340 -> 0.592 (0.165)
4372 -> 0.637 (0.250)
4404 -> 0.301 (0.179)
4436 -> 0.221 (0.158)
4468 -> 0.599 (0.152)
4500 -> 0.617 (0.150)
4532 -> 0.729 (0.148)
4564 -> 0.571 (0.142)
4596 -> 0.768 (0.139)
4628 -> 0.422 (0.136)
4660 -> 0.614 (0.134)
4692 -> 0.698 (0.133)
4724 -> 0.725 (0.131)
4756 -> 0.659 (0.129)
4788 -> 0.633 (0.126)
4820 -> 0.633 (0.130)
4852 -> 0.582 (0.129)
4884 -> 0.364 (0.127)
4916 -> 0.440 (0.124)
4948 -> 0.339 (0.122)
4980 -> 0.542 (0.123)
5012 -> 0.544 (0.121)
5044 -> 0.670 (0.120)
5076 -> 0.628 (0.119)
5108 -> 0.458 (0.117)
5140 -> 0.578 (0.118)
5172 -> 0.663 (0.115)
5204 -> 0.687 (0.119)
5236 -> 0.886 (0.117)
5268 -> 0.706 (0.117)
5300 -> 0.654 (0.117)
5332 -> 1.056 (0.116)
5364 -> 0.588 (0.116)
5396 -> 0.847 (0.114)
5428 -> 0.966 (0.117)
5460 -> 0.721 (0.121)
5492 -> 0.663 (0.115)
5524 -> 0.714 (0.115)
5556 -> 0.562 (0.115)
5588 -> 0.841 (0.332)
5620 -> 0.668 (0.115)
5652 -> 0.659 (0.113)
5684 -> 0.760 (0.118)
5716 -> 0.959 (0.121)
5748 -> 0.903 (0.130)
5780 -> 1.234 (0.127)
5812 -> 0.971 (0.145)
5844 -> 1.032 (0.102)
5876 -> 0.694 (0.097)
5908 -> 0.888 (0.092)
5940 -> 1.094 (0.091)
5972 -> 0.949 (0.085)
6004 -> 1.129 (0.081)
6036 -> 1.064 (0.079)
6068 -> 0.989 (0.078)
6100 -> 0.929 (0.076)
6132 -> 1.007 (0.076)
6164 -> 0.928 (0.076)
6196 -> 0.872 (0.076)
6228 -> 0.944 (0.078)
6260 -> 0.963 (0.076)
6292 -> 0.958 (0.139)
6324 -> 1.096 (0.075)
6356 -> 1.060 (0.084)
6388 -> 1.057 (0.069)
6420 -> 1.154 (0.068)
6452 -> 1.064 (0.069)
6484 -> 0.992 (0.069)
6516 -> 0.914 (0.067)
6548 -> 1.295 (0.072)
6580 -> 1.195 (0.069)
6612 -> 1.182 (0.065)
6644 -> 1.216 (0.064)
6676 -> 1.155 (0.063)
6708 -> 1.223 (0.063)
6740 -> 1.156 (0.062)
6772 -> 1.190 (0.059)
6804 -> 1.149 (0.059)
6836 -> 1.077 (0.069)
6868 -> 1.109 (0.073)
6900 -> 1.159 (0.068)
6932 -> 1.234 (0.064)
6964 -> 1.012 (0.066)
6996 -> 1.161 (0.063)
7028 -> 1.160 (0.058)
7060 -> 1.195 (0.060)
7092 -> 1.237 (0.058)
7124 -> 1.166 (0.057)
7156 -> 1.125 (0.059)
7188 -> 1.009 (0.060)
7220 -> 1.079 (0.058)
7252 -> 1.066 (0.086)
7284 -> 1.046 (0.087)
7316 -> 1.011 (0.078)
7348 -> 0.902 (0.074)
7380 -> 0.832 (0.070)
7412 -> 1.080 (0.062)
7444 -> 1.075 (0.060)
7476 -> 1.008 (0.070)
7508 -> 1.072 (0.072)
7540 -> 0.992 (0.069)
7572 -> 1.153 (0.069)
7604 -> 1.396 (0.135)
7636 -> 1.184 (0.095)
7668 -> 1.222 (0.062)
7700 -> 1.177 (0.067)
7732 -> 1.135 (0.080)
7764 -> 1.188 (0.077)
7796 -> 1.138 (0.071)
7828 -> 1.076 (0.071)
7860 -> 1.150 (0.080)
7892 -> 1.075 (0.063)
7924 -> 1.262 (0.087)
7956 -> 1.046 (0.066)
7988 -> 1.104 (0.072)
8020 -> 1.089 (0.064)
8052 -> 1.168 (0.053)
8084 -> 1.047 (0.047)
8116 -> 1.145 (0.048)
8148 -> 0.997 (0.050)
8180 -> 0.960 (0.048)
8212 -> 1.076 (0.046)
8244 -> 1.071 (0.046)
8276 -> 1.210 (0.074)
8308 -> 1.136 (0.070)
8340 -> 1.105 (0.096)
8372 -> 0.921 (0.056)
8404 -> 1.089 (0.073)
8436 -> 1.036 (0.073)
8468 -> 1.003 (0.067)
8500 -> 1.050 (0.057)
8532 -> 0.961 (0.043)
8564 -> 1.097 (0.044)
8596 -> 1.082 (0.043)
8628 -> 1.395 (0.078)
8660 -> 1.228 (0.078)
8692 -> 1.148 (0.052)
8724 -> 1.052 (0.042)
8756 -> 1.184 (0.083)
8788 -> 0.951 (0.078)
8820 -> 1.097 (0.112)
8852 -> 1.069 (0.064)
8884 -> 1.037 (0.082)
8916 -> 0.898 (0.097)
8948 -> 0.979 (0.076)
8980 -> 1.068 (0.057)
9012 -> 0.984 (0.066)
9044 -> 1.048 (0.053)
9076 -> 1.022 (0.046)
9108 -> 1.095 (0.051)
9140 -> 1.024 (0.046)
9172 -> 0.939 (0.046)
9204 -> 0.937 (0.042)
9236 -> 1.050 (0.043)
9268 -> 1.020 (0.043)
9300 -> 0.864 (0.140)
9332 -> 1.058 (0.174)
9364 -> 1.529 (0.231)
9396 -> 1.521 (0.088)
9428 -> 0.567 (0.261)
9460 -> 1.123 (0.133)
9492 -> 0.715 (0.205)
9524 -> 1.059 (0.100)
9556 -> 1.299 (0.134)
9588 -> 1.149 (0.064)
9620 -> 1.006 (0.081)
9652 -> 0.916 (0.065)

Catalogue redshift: 0.43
